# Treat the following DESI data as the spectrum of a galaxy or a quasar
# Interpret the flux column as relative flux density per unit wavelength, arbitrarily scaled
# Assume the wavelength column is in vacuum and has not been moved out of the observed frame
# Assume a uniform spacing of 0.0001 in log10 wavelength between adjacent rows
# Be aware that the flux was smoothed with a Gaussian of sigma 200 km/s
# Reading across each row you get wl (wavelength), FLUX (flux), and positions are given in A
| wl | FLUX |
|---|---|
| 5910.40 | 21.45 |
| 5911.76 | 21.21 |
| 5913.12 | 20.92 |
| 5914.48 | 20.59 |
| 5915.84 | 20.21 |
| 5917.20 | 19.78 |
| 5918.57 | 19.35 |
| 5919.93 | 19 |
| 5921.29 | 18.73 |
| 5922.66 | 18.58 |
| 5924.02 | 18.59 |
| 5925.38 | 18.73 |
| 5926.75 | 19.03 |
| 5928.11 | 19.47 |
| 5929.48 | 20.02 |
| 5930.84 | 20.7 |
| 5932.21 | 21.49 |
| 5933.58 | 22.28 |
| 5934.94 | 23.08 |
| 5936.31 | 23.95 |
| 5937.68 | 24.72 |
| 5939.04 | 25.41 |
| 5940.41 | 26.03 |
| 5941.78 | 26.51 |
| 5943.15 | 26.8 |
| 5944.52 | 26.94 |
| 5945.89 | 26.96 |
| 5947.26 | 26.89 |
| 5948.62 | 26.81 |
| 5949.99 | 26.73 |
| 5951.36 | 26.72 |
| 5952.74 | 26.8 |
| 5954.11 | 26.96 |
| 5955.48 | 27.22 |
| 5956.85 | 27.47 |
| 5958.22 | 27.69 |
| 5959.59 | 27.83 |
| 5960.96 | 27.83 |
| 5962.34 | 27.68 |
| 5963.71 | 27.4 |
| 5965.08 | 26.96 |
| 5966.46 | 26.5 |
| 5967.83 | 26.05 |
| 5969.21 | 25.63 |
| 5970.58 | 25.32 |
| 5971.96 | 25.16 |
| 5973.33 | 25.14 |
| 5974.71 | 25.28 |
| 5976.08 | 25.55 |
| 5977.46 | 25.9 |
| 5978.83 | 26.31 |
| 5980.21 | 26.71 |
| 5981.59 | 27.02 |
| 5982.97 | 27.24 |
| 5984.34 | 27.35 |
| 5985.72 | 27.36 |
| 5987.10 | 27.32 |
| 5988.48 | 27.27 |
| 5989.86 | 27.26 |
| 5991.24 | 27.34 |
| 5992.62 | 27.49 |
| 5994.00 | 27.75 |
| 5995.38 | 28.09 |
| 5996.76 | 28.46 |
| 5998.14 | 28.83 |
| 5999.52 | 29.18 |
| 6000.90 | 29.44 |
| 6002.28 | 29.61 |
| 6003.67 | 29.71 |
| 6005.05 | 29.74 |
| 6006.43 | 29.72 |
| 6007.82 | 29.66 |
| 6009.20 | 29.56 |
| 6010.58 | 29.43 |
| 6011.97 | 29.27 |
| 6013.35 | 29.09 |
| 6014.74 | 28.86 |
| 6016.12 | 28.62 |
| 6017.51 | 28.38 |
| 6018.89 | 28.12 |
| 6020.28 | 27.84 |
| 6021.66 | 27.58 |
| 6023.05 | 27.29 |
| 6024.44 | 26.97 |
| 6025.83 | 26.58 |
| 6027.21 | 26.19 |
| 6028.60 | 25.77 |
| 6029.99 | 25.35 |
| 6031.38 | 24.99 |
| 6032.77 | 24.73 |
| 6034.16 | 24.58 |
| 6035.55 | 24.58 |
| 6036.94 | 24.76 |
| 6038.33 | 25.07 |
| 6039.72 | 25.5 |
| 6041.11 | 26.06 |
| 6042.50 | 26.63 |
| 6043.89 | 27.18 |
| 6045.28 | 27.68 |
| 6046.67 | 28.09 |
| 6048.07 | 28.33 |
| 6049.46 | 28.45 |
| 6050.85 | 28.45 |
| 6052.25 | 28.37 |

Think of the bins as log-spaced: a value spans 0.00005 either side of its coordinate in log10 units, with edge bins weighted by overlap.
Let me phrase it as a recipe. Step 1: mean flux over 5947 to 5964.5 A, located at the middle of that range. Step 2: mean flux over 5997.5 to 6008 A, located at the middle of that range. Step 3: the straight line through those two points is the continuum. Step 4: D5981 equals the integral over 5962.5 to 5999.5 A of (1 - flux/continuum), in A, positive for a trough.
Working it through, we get 2.08 A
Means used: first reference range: 27.3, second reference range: 29.5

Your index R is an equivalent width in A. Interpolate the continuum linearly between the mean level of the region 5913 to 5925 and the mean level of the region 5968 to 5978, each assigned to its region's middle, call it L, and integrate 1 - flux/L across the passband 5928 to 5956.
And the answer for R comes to -3.7 A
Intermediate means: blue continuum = 19.5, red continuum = 25.4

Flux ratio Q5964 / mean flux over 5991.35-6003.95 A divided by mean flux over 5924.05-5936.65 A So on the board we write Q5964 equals 1.4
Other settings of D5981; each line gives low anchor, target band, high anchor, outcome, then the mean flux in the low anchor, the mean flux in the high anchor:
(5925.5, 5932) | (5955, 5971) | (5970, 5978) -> -2.0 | 19.8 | 25.4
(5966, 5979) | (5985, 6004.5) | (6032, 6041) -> -2.2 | 25.7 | 24.9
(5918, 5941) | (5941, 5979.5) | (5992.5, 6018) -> -3.7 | 21.1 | 29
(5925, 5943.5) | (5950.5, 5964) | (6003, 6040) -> -1.9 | 22.7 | 27.3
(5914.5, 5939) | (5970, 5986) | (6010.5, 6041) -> -1.6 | 20.6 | 26.7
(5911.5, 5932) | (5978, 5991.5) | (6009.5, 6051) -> -1.8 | 19.7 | 27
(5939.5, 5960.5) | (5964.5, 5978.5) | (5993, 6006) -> 1.0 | 27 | 29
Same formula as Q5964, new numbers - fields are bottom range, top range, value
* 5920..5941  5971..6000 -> 1.27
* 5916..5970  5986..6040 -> 1.14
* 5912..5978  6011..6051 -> 1.12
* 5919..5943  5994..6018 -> 1.35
